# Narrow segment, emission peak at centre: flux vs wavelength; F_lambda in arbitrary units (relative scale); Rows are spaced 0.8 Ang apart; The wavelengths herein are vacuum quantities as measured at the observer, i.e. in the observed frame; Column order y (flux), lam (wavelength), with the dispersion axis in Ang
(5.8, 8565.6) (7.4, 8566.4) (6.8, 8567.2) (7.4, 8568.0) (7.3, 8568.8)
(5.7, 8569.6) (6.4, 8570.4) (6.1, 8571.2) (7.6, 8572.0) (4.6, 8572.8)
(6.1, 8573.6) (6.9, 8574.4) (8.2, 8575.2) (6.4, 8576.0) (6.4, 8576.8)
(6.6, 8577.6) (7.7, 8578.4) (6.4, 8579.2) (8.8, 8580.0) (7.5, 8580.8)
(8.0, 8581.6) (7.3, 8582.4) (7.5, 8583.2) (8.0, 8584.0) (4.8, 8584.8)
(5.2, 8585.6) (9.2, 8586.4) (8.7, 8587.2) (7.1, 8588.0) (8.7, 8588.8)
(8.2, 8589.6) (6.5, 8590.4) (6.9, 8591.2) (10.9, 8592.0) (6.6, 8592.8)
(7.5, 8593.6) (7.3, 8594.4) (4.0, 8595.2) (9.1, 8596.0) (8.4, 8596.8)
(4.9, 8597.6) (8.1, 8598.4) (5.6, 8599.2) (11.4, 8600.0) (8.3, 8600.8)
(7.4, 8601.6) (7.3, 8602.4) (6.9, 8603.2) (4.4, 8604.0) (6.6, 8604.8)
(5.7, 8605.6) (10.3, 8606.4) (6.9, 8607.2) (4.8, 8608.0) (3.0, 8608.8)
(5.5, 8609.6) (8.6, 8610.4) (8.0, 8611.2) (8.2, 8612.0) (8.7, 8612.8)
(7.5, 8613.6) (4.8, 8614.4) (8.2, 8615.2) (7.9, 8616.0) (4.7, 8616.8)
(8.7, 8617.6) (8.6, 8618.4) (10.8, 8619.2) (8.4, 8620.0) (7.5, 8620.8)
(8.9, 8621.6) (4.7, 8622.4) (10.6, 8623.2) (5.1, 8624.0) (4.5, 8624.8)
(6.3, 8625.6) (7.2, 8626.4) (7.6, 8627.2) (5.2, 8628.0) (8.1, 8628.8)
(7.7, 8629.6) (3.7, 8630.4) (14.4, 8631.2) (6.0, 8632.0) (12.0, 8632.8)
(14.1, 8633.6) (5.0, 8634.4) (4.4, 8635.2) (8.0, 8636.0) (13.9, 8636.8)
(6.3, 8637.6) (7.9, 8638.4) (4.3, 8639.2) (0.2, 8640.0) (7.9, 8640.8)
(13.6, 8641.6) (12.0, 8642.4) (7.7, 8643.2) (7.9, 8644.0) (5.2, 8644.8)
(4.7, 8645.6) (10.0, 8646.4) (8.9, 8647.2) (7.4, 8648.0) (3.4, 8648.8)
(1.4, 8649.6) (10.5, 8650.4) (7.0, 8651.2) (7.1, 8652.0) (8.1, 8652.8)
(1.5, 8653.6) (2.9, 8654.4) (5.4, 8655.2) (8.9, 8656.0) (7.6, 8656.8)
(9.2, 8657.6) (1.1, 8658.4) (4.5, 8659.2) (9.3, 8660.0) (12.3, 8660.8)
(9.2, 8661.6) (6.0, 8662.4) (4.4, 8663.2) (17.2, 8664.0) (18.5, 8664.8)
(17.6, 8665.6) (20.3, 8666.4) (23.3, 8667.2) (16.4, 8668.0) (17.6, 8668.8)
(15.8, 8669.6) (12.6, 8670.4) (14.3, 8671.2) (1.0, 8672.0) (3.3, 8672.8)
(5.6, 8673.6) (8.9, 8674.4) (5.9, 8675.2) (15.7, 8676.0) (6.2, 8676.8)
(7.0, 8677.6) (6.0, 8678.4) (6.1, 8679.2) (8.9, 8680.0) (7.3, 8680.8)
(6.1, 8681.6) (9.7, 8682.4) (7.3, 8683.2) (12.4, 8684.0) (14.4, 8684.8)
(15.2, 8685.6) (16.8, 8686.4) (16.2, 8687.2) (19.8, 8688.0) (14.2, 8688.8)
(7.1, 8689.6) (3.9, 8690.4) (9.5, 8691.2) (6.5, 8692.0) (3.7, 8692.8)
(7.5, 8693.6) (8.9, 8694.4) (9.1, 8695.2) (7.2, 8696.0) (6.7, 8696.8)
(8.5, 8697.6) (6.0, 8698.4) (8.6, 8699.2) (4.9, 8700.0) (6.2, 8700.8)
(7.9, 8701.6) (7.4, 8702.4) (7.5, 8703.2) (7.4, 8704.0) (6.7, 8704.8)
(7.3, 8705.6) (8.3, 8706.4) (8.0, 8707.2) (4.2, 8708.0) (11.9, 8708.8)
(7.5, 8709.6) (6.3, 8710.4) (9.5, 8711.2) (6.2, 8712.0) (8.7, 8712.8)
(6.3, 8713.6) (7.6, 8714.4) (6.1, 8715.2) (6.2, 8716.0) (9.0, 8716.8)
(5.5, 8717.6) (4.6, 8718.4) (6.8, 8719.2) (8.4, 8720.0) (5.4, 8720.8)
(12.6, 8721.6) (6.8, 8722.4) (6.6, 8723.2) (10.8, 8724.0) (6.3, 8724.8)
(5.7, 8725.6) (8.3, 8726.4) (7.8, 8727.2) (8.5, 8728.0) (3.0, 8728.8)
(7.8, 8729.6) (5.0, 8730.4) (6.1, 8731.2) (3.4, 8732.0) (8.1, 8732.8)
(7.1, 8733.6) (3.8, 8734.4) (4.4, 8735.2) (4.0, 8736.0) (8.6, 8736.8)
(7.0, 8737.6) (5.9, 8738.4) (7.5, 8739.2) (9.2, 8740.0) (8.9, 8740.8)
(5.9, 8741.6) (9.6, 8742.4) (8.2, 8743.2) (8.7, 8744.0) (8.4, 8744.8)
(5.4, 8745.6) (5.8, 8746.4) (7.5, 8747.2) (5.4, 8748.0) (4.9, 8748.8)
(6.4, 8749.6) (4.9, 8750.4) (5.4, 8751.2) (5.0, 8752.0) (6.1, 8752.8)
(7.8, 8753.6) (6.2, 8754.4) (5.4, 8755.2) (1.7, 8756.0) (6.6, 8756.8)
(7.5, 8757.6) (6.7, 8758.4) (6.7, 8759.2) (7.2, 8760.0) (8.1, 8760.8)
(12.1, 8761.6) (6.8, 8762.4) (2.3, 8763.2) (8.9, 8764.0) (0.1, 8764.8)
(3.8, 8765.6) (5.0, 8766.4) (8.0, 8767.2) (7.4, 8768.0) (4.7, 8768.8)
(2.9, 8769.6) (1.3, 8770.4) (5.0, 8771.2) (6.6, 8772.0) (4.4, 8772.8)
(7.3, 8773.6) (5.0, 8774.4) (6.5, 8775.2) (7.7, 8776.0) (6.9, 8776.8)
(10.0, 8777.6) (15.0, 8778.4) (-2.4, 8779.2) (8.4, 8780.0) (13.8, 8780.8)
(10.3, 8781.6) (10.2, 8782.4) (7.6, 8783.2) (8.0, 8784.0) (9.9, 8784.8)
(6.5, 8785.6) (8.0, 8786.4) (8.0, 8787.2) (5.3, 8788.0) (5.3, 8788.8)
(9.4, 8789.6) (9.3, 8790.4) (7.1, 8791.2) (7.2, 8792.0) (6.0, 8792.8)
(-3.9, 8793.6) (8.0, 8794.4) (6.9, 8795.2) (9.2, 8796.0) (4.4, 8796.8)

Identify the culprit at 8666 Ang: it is [S II]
